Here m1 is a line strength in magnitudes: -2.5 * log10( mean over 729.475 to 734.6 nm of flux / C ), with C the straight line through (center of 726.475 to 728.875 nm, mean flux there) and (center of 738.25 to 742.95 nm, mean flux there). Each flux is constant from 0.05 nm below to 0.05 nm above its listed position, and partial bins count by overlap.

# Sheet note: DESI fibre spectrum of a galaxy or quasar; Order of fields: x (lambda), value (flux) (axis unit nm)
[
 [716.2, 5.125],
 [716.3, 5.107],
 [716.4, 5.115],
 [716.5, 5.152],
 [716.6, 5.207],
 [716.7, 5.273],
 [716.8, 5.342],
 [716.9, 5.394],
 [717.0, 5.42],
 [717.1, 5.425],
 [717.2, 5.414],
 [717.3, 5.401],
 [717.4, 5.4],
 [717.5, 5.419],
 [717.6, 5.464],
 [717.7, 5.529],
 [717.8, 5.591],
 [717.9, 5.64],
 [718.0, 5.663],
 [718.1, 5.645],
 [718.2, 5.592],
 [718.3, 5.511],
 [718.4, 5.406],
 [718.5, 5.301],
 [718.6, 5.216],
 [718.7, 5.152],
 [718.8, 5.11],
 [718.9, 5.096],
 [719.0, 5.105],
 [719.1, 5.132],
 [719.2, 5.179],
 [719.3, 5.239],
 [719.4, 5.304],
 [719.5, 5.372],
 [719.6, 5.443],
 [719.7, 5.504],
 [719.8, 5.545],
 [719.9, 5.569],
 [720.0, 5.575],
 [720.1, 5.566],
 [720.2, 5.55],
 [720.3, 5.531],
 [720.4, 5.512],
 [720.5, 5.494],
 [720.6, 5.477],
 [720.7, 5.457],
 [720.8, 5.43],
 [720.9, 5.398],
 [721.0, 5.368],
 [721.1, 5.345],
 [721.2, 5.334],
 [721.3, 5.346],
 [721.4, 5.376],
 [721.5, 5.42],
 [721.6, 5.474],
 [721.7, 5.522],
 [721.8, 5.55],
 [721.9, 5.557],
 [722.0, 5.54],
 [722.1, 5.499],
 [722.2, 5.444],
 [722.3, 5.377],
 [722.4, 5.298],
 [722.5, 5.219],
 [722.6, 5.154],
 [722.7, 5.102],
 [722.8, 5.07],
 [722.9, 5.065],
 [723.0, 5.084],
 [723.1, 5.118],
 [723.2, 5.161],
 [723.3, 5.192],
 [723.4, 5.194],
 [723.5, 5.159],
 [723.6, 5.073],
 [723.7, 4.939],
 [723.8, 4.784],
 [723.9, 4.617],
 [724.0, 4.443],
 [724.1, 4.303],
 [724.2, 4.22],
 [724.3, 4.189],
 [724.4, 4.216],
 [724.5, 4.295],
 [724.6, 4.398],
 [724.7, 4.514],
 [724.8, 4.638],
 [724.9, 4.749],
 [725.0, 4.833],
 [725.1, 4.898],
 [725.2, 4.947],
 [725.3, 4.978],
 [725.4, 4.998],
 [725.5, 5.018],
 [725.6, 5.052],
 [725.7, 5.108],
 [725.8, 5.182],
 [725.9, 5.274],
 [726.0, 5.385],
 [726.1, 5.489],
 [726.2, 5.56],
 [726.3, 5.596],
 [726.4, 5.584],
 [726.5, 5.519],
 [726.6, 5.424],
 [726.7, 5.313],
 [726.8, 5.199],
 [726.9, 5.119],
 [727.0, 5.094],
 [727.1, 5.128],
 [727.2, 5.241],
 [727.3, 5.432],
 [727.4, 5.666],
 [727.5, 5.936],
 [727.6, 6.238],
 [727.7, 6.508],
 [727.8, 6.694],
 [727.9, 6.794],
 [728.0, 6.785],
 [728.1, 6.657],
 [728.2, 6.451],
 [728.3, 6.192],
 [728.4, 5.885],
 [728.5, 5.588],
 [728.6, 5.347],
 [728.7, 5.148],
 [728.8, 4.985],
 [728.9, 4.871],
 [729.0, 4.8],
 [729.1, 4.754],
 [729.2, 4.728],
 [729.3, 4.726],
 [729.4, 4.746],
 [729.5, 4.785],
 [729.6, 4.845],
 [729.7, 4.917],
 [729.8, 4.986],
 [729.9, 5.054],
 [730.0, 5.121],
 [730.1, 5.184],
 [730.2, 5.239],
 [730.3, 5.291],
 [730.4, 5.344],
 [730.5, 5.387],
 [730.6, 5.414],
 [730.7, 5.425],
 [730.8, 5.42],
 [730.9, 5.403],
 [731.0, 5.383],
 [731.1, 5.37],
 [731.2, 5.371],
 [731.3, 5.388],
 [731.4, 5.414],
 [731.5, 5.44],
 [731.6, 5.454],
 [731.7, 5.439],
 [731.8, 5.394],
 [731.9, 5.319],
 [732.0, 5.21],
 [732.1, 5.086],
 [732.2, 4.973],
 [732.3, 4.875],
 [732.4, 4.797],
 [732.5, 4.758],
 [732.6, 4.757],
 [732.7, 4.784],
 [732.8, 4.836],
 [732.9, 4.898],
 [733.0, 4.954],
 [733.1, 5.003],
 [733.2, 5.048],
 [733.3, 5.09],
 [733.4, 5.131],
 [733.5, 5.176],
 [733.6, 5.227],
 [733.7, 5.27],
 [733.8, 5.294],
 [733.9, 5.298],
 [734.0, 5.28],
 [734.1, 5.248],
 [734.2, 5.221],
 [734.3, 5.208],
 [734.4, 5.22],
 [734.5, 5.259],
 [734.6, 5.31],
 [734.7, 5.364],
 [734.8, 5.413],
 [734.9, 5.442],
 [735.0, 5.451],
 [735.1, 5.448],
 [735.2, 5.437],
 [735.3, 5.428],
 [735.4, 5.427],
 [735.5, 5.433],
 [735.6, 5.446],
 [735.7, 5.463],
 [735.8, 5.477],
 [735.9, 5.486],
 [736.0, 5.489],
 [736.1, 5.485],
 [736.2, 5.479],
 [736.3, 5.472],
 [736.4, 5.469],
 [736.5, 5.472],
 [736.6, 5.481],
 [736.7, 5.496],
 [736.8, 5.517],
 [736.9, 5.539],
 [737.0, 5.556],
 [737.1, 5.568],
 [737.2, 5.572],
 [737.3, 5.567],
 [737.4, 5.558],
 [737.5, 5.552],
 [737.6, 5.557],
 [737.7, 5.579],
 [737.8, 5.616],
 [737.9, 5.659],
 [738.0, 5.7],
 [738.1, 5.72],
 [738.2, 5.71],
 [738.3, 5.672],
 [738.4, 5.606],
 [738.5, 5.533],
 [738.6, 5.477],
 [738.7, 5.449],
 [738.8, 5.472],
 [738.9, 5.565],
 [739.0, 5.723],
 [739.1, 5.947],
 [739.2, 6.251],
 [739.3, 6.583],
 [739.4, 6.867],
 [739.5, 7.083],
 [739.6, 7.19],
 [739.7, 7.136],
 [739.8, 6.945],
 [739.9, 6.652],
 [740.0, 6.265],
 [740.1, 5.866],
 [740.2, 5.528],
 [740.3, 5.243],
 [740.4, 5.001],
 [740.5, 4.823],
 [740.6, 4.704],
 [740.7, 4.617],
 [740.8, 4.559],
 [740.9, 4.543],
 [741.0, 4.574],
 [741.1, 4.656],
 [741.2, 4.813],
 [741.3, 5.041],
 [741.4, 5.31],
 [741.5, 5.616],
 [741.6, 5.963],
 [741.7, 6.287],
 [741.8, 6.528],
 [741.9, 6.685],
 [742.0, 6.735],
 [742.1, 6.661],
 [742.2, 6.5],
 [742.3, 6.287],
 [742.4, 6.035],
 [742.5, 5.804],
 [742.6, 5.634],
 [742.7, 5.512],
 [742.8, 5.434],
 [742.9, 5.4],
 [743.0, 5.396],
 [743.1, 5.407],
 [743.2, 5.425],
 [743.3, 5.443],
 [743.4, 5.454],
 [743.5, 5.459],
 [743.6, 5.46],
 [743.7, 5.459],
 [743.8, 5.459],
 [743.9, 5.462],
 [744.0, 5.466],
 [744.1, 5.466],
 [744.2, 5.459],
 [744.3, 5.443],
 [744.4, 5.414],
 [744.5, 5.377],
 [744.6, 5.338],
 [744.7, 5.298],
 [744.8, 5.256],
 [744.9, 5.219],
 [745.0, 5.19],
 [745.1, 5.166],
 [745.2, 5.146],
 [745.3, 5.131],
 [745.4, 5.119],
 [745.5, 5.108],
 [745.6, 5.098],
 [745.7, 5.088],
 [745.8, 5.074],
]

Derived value 0.12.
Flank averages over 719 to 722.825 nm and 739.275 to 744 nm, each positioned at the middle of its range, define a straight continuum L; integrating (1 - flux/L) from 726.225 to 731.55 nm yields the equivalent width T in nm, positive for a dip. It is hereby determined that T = 0.081 nm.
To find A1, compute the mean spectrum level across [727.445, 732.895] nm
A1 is 5.36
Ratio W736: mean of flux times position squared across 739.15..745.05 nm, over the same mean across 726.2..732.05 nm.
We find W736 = 1.1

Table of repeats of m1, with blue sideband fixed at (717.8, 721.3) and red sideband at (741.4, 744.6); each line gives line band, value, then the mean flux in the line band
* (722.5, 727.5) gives 0.09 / 5.03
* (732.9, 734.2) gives 0.09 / 5.16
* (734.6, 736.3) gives 0.04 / 5.44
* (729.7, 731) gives 0.06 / 5.26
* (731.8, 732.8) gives 0.13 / 4.97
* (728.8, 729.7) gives 0.16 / 4.8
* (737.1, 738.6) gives 0.01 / 5.61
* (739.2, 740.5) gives -0.11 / 6.3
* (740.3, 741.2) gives 0.20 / 4.72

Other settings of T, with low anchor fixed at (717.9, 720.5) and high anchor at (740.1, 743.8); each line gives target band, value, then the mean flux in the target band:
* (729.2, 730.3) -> 0.098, 4.96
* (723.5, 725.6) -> 0.290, 4.67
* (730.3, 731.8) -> 0.015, 5.4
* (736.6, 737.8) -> -0.015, 5.55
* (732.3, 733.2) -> 0.099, 4.86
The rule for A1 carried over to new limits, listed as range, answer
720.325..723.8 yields 5.31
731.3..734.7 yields 5.15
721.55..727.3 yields 5.07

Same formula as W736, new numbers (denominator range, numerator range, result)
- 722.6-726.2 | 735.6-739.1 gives 1.18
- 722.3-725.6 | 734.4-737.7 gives 1.17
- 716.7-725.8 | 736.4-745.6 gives 1.14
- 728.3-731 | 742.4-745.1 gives 1.10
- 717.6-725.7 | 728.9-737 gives 1.04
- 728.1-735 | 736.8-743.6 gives 1.12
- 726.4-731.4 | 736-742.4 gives 1.08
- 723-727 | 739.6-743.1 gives 1.20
